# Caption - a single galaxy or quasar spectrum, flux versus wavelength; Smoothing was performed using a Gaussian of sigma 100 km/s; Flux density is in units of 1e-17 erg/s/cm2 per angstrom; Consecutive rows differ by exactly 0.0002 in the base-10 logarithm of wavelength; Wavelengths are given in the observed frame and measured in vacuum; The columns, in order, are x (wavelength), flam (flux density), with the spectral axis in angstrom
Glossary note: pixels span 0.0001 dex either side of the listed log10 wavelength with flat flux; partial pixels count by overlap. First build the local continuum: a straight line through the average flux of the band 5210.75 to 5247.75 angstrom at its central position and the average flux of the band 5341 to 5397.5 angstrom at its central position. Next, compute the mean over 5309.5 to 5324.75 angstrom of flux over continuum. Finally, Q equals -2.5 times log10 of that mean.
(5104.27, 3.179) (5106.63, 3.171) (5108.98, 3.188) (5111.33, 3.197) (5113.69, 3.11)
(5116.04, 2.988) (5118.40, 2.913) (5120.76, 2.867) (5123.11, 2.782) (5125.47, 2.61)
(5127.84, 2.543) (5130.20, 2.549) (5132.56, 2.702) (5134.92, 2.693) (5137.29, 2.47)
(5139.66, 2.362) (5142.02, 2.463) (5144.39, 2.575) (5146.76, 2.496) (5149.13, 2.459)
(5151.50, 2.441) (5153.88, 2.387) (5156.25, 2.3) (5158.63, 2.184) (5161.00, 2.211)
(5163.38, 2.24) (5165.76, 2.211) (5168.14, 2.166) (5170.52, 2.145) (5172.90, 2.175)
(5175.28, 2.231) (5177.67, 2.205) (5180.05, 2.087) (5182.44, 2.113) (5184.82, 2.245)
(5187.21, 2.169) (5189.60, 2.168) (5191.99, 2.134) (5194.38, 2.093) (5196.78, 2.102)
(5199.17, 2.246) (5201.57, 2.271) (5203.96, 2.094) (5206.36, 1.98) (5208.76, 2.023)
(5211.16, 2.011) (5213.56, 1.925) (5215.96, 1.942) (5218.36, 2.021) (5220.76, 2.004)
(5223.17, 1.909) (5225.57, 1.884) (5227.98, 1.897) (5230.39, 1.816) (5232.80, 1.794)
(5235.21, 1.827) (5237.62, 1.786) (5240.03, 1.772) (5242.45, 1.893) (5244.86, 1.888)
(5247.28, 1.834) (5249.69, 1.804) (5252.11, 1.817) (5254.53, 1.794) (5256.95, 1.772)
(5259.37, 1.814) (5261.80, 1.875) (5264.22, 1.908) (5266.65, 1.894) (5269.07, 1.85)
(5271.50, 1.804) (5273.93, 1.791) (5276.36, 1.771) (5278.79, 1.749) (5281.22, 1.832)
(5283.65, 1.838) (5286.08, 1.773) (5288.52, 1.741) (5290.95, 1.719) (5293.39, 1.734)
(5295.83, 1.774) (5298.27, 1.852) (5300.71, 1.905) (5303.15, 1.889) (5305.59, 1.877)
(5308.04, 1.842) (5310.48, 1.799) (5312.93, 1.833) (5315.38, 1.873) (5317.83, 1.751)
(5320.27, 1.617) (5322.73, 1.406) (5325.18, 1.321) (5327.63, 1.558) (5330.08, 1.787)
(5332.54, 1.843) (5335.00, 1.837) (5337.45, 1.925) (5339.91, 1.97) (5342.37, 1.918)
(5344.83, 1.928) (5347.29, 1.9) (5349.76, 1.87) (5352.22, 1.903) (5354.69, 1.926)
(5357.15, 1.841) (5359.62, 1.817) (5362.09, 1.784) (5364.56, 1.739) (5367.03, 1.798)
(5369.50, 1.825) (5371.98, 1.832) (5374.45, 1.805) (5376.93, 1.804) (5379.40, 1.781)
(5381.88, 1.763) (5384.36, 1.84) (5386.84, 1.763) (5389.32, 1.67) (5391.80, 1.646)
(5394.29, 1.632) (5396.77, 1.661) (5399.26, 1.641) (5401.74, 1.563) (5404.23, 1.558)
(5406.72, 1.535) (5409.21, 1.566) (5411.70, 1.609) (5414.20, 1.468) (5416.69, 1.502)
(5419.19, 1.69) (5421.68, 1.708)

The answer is 0.09 mag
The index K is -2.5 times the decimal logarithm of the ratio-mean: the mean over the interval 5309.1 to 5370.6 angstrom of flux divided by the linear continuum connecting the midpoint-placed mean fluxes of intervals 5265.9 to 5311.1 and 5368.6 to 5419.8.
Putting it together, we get -0.03 mag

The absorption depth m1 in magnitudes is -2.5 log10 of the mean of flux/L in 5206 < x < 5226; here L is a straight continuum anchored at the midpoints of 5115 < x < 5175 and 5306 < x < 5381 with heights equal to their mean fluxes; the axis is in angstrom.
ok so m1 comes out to 0.13 mag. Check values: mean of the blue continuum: 2.47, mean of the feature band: 1.97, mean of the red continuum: 1.8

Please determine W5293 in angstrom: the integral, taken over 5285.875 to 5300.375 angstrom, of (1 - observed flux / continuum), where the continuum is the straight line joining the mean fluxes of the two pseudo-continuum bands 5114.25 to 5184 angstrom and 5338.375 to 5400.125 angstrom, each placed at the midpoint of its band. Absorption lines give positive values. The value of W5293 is 1.78 angstrom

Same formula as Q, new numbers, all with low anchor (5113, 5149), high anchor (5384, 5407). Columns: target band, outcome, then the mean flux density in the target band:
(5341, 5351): -0.04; 1.9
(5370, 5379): -0.05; 1.81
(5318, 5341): 0.12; 1.7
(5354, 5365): -0.02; 1.82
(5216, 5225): 0.18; 1.97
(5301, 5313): 0.08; 1.85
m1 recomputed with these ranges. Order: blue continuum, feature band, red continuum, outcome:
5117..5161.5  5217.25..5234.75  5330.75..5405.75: 0.19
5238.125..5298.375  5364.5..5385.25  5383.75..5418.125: -0.09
